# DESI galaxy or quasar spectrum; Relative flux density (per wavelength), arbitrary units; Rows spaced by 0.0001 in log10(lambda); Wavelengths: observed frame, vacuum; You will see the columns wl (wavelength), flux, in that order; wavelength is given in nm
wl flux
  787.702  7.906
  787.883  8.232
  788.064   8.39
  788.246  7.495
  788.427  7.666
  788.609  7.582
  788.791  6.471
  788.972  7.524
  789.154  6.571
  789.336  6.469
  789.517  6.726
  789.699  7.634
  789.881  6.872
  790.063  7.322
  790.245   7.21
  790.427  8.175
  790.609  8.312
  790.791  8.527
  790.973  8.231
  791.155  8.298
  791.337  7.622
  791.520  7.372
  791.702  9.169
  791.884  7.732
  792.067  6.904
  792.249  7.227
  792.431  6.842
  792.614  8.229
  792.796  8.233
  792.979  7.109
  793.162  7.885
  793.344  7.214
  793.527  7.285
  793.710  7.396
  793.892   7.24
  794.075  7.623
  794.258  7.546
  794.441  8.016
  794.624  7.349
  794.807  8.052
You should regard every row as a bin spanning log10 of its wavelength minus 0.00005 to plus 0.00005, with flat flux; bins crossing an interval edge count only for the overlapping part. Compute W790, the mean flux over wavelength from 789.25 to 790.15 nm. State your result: 7.01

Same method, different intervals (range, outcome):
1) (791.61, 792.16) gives 7.94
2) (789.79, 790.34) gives 7.14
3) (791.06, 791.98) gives 8.03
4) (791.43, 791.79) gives 8.27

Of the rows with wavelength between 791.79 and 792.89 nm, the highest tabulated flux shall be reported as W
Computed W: 8.233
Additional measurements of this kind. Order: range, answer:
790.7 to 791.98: 9.169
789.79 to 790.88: 8.527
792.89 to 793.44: 7.885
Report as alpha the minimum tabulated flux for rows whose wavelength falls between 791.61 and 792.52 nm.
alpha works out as 6.842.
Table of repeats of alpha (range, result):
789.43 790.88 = 6.726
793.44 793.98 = 7.24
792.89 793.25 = 7.109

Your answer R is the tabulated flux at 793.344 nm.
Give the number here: 7.214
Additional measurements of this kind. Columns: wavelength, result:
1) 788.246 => 7.495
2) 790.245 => 7.21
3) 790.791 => 8.527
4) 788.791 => 6.471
